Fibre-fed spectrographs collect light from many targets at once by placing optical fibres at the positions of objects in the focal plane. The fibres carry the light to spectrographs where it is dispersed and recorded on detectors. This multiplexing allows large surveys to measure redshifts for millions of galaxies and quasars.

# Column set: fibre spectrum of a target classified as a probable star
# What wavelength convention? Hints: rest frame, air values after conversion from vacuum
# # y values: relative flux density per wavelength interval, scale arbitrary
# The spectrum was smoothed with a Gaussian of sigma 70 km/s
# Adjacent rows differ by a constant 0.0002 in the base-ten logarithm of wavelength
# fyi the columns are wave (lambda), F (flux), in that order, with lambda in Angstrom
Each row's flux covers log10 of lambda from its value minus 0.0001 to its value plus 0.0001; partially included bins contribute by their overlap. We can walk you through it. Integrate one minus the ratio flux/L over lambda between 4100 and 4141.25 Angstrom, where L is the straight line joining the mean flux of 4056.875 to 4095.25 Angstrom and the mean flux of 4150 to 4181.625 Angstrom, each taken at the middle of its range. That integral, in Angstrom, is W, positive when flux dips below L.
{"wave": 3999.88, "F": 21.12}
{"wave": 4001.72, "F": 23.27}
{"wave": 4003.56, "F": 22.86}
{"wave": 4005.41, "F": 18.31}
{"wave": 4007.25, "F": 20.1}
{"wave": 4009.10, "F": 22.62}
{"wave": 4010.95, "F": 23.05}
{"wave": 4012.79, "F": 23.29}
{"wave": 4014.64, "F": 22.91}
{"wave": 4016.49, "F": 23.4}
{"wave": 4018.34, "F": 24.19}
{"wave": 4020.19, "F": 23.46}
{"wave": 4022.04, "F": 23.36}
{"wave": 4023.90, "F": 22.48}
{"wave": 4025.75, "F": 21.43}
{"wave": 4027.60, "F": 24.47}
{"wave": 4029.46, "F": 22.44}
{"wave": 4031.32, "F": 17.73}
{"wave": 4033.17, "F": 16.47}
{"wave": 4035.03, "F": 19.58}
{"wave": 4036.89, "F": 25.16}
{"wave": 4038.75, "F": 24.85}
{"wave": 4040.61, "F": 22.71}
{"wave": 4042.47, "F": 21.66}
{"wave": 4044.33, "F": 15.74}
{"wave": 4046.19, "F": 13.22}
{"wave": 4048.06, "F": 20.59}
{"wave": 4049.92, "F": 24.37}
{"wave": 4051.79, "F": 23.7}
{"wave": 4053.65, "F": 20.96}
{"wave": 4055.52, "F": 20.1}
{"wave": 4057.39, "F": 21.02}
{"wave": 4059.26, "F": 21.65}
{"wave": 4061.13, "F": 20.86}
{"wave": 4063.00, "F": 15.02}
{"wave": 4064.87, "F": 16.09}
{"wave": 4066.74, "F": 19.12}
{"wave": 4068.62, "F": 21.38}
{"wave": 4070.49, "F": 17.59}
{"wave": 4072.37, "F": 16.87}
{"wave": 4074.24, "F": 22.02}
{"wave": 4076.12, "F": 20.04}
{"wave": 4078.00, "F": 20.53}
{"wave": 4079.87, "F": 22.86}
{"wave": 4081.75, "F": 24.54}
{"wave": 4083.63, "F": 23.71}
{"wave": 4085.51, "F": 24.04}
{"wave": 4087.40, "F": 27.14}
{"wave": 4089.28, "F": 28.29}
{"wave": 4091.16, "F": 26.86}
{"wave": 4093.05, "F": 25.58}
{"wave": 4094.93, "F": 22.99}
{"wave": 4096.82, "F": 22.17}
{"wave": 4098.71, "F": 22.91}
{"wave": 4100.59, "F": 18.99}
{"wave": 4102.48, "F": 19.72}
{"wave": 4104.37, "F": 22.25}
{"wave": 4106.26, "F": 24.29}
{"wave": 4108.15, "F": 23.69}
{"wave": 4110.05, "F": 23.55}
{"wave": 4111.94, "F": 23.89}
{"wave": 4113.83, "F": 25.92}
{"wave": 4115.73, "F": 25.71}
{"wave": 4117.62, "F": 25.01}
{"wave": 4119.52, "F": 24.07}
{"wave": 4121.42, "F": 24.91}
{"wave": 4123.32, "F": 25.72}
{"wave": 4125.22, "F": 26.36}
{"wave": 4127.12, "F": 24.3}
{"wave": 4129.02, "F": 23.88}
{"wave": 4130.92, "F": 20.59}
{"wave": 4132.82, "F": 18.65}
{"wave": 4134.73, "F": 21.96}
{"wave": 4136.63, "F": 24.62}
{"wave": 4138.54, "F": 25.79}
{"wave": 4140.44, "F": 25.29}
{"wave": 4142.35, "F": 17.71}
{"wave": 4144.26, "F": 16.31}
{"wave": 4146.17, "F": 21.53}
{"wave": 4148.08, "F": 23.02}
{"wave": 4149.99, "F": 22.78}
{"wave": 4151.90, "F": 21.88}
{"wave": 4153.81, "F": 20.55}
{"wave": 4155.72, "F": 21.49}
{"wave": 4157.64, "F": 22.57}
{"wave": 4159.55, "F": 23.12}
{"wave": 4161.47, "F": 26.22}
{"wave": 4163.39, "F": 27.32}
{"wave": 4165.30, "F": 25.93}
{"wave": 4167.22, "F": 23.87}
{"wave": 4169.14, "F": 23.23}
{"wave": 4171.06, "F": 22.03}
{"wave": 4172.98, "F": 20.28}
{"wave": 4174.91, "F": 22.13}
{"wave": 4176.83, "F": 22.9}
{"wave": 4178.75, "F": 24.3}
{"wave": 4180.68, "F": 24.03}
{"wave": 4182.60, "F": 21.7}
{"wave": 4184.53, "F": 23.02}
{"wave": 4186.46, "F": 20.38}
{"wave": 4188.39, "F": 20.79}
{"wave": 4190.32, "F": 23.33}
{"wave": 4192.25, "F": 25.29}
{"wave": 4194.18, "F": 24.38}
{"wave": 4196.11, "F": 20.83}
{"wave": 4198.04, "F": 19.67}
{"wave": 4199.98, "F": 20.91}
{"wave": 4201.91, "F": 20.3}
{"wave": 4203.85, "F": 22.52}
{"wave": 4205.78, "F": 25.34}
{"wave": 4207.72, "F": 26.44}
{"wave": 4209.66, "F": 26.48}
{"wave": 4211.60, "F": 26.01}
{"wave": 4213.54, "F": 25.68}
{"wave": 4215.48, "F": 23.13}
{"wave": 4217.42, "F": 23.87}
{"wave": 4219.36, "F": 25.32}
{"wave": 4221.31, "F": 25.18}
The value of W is -2.0 Angstrom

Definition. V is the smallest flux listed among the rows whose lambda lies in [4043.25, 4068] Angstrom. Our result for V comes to 13.22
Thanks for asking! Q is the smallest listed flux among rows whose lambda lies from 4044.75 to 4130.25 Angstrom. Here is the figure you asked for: 13.22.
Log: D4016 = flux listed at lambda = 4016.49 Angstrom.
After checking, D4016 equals 23.4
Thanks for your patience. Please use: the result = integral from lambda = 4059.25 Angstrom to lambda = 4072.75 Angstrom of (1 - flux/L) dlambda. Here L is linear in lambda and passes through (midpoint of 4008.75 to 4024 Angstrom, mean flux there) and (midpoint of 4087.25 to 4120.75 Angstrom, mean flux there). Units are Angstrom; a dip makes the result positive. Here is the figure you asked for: 3.0 Angstrom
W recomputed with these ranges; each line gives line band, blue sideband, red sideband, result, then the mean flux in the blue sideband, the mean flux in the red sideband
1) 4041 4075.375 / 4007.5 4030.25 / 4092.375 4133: 5.3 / 23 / 23.5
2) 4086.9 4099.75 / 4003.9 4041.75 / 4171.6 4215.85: -1.4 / 22.1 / 23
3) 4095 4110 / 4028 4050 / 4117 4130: 1.0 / 20.3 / 24.9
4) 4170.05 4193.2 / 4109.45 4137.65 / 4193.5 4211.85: 0.8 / 23.9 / 23.2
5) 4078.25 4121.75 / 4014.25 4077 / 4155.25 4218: -4.5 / 20.8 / 23.3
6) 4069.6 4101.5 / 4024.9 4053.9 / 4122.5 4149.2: -1.6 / 20.9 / 22.5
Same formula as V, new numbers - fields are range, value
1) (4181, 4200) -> 19.67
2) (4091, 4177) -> 16.31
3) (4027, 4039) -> 16.47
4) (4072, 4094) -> 16.87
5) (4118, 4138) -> 18.65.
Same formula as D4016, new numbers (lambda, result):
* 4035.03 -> 19.58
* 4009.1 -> 22.62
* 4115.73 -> 25.71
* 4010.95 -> 23.05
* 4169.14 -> 23.23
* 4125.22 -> 26.36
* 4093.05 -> 25.58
